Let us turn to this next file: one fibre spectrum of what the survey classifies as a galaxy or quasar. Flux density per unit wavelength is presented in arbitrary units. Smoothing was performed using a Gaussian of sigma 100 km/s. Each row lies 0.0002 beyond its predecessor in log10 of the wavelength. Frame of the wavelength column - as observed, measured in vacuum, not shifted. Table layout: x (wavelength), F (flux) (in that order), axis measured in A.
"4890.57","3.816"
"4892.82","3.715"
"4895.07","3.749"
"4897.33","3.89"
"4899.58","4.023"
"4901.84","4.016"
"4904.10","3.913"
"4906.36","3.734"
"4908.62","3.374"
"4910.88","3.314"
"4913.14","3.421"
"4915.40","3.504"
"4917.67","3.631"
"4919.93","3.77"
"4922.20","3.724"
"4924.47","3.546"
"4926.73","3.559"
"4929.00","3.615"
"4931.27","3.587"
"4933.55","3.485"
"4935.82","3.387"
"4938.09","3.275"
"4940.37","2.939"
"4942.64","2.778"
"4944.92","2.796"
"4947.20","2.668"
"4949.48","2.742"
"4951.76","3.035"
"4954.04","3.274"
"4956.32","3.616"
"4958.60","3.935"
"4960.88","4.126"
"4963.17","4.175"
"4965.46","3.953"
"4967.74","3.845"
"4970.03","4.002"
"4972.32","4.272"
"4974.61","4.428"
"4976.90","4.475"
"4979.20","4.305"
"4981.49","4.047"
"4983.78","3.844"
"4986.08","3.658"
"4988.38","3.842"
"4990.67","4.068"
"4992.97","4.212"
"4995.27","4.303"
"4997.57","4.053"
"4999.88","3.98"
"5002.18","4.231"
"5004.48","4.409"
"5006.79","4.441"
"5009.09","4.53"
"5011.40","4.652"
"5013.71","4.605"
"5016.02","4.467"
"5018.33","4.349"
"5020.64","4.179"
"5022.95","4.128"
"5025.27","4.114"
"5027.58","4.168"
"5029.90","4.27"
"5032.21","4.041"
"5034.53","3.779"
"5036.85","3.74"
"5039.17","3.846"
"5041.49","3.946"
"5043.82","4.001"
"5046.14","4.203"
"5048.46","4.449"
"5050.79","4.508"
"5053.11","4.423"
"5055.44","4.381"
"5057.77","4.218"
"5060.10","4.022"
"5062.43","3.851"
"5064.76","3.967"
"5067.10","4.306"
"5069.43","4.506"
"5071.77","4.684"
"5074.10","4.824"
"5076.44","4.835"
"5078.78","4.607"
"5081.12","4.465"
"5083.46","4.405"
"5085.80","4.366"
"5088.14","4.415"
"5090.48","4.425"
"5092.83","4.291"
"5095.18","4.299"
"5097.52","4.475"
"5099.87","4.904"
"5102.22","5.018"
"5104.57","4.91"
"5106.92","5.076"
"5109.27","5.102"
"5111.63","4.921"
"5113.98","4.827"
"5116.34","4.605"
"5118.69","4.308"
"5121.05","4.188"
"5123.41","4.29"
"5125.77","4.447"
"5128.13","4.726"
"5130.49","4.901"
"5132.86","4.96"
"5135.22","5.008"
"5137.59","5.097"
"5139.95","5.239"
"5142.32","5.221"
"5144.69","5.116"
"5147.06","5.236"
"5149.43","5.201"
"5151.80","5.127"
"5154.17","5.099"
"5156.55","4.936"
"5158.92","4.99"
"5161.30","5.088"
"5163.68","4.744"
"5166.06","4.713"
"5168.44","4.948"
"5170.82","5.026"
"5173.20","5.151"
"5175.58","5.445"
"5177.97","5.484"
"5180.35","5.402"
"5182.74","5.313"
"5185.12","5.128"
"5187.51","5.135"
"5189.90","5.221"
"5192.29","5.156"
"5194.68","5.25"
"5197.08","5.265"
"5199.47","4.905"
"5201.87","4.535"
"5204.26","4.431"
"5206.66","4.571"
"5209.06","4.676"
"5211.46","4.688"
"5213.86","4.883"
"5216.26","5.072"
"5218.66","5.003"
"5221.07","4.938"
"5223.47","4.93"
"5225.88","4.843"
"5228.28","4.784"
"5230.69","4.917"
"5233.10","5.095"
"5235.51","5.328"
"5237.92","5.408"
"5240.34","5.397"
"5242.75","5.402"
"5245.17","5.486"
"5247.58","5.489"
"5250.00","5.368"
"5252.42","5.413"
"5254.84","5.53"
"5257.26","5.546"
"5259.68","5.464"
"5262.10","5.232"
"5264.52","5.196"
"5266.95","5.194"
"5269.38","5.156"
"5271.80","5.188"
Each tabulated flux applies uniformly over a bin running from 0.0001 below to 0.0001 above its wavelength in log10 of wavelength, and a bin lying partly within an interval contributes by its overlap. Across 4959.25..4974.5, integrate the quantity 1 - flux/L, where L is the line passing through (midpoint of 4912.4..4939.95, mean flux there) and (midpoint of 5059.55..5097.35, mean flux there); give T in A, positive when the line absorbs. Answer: -1.31 A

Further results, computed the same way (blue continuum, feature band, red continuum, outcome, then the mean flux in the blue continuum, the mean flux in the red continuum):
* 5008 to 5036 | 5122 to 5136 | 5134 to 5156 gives 0.9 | 4.27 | 5.14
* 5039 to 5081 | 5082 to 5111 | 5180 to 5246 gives -1.0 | 4.32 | 5.03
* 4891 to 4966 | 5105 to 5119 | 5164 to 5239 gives -1.0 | 3.52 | 5.02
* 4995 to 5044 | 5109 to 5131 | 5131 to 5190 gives 1.1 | 4.19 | 5.12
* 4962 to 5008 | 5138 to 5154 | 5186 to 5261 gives -1.3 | 4.13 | 5.1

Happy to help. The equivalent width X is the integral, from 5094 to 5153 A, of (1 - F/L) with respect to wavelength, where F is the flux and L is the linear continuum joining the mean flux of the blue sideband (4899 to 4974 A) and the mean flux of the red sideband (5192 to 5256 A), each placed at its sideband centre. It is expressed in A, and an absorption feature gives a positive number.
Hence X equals -4.1 A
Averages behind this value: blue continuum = 3.55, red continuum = 5.06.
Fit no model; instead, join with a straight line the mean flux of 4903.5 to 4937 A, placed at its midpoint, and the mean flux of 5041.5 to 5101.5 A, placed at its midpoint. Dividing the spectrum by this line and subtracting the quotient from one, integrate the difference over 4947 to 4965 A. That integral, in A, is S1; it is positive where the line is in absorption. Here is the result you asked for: 1.2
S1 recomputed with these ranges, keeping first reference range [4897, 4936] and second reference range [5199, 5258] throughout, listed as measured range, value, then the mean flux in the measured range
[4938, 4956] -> 3.9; 2.95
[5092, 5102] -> -0.2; 4.55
